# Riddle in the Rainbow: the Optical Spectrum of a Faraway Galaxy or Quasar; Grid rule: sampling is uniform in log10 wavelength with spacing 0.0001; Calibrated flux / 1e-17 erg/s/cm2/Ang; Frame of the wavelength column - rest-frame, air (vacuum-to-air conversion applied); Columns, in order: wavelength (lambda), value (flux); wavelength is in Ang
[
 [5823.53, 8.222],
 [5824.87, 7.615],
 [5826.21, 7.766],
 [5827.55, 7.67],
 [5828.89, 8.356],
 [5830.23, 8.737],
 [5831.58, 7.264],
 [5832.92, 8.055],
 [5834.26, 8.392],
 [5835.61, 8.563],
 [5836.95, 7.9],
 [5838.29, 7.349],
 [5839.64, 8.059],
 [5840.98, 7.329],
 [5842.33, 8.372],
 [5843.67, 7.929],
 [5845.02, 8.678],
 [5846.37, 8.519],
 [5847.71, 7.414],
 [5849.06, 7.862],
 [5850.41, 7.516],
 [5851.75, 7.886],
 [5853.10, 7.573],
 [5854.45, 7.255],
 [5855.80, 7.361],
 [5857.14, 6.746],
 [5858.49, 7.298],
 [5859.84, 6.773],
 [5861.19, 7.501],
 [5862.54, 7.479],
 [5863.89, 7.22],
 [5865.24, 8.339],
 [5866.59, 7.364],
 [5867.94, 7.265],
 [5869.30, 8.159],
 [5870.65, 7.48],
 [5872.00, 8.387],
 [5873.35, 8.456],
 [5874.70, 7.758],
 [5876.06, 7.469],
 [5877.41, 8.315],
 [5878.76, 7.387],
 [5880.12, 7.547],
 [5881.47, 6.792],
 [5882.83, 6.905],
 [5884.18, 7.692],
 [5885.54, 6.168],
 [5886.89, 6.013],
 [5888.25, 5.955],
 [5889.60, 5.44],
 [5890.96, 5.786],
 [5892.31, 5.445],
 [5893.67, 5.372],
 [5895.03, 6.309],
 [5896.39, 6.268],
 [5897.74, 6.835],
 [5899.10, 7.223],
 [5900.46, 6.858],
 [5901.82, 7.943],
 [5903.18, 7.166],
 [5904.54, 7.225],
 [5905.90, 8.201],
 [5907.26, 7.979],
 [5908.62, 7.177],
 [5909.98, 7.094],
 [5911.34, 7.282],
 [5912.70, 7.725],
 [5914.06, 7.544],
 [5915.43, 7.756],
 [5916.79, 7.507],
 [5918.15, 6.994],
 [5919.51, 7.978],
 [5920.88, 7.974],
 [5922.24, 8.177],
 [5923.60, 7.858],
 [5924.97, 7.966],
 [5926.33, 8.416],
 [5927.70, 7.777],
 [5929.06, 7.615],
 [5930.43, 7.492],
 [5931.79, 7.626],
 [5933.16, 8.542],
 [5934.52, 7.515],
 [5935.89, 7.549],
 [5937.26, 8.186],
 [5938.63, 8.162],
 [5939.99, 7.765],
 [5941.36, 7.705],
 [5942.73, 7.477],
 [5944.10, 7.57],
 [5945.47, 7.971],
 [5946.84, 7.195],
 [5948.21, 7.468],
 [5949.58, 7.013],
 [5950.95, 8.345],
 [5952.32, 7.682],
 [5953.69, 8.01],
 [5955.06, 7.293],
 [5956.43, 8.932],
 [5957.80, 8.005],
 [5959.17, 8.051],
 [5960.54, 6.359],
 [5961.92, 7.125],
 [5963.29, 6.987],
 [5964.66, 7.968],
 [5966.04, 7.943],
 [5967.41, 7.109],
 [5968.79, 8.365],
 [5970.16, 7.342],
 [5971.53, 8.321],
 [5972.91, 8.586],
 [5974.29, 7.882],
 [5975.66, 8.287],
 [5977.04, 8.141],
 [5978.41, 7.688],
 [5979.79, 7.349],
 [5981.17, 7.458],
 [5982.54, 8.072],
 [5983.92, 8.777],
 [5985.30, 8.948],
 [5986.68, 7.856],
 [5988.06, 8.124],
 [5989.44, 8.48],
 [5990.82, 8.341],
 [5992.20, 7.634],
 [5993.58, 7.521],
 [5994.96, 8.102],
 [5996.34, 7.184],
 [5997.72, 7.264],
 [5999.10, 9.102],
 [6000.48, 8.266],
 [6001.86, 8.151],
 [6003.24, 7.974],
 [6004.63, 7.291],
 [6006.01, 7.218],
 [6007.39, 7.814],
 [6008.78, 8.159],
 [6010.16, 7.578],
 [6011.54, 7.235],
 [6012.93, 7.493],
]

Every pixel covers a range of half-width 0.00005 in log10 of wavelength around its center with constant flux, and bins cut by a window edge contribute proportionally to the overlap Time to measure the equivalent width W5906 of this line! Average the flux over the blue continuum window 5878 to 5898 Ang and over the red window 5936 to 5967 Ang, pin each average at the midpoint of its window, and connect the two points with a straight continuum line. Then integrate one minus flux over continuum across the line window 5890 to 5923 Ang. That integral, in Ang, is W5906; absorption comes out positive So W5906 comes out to -1.78 Ang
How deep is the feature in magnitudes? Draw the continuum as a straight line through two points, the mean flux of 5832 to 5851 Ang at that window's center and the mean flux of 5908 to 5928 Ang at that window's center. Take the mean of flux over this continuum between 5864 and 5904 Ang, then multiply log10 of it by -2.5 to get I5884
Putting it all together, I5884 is 0.11 mag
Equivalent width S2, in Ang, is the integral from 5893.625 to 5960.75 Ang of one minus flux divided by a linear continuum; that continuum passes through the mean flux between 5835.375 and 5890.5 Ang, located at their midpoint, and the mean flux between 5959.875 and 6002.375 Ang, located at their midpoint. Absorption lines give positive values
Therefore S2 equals 1.01 Ang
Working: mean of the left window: 7.48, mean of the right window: 7.89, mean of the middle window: 7.59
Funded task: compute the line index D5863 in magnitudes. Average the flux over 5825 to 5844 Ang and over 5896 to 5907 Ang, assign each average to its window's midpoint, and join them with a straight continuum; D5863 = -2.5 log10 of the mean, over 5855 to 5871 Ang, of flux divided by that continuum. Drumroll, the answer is 0.04 mag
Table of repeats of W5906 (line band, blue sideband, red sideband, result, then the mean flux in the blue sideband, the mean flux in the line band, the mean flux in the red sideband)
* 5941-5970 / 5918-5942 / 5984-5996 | 1.2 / 7.87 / 7.64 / 8.13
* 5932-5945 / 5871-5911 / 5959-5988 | -0.6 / 7.01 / 7.82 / 7.84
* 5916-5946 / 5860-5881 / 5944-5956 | -0.6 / 7.71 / 7.81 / 7.65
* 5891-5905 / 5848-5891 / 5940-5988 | 1.6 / 7.31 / 6.62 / 7.81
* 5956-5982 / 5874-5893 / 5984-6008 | -0.3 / 6.76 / 7.78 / 7.98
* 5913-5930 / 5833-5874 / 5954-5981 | -0.1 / 7.75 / 7.79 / 7.77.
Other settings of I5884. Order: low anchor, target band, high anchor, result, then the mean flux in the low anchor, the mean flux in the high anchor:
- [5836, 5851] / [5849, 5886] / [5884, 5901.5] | -0.06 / 7.92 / 6.25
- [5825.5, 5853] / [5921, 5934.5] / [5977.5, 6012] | 0.00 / 7.97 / 7.91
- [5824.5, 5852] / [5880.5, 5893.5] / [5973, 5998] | 0.27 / 7.97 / 7.98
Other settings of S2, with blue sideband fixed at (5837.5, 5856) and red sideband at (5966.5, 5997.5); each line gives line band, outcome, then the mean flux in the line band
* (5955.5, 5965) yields 0.4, 7.62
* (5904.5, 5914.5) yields 0.4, 7.55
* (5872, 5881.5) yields 0.1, 7.79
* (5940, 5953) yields 0.5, 7.61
